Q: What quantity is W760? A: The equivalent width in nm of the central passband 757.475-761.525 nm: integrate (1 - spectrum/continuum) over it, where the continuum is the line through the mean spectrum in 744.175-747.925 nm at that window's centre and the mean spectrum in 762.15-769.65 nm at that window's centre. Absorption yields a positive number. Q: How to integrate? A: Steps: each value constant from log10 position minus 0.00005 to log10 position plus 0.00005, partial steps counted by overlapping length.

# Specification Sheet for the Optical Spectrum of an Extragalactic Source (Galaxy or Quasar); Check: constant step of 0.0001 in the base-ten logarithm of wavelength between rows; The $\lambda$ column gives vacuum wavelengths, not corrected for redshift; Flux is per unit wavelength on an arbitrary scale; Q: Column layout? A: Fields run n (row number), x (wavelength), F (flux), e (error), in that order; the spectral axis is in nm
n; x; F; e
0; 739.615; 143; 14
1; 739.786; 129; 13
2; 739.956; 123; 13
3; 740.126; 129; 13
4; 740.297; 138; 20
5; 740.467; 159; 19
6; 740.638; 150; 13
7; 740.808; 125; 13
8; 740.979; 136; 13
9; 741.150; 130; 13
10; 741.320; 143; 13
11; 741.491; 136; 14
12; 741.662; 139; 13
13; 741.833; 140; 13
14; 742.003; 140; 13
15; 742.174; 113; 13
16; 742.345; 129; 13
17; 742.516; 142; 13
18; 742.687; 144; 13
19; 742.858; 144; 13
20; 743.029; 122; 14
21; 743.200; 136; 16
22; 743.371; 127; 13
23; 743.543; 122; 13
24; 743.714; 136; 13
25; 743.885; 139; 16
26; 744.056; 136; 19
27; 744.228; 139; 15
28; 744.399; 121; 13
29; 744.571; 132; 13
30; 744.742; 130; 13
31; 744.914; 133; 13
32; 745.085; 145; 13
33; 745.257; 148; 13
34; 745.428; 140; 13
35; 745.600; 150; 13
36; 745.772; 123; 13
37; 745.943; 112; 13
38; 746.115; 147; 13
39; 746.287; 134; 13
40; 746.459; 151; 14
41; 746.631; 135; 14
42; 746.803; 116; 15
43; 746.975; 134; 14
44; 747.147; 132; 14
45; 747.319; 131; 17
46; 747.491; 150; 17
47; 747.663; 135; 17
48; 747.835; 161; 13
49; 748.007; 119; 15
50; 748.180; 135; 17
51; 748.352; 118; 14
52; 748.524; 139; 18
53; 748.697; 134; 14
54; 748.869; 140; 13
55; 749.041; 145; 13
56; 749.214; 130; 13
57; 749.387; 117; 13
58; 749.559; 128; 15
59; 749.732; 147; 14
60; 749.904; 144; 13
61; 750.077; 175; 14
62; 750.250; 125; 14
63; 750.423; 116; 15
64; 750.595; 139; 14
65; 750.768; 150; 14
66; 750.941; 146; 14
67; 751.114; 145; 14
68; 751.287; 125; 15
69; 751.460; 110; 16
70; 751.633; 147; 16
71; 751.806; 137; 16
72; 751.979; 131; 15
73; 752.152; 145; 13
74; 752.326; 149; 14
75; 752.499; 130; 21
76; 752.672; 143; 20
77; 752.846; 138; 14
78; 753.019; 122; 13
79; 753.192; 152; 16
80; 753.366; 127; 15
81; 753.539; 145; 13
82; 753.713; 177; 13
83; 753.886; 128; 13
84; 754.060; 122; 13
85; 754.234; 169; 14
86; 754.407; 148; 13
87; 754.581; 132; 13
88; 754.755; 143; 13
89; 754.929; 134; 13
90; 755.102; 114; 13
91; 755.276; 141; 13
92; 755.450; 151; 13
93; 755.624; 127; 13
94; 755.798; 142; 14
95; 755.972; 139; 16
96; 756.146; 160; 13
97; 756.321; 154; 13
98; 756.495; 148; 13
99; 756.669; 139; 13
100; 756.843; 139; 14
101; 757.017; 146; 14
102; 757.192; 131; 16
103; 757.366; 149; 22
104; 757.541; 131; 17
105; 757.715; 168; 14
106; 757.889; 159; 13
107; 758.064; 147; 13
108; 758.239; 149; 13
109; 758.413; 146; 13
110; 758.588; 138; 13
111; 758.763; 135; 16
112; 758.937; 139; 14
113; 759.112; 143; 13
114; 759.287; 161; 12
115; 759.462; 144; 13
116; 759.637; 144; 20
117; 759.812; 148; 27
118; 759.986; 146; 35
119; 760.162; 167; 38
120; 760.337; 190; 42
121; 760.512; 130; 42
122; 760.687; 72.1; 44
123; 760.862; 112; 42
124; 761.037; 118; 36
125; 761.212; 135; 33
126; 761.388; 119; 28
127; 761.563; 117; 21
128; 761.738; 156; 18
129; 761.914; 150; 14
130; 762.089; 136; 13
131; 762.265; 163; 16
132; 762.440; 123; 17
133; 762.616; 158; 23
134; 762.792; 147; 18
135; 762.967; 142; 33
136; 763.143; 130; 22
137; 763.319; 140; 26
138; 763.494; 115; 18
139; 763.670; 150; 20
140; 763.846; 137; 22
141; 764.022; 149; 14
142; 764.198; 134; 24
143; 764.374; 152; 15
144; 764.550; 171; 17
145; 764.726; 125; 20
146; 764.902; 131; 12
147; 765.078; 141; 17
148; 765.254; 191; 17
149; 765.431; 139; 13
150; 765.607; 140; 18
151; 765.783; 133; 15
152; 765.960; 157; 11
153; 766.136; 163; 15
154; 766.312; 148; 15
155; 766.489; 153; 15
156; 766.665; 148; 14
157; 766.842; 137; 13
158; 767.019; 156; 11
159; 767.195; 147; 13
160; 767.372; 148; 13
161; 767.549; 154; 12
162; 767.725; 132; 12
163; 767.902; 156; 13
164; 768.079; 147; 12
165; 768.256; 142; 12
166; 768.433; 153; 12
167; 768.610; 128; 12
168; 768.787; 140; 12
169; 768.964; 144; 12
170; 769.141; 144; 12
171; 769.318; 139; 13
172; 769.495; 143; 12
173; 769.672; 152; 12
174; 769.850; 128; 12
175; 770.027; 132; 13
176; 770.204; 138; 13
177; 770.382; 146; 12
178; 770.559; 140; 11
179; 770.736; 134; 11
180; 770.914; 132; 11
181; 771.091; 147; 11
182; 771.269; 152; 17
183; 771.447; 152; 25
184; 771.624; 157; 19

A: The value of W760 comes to 0.04 nm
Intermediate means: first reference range 136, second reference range 145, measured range 141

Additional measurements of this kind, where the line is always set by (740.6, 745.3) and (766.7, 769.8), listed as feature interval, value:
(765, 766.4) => -0.078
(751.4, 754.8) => -0.032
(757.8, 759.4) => -0.063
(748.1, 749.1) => 0.014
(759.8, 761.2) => 0.068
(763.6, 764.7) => -0.034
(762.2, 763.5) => 0.014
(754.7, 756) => 0.032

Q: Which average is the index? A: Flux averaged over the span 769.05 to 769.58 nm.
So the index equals 142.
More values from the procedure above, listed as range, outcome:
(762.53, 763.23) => 144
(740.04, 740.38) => 133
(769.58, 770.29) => 138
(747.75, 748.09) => 140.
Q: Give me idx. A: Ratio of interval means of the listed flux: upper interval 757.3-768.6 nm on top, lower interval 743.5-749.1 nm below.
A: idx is 1.1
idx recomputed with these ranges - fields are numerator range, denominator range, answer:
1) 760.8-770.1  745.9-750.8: 1.05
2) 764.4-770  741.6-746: 1.09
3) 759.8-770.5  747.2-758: 1.02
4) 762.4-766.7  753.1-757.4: 1.02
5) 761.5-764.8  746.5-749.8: 1.06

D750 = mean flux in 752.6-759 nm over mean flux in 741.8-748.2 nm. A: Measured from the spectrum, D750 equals 1.06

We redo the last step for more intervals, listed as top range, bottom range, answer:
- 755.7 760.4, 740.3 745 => 1.10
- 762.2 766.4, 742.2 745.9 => 1.08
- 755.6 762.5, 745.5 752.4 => 1.04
